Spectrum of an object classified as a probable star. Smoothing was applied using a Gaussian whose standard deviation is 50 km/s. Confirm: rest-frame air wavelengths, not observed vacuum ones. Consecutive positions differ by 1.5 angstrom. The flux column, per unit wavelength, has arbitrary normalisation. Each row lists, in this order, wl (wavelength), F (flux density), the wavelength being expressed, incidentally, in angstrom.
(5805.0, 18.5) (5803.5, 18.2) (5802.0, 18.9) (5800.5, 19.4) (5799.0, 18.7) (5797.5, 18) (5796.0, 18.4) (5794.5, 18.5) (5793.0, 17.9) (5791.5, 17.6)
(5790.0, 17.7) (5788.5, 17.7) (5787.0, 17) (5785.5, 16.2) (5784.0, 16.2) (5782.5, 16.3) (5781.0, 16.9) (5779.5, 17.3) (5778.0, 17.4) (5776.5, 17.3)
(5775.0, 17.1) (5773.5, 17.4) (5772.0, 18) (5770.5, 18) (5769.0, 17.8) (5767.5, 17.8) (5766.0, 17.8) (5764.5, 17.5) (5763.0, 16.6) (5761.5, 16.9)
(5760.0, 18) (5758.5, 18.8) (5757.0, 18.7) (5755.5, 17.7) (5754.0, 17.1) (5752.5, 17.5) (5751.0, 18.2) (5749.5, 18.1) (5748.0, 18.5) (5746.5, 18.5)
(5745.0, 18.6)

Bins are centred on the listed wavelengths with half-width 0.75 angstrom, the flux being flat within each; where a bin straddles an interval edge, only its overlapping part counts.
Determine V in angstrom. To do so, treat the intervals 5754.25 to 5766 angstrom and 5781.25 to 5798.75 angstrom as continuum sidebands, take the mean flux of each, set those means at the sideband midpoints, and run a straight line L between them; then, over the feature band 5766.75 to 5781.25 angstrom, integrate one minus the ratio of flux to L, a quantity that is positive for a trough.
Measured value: 0.1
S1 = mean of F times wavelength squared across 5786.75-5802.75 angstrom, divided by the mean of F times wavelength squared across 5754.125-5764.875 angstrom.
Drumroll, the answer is 1.0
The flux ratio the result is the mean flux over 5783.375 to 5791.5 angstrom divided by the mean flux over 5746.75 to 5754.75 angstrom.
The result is 1.0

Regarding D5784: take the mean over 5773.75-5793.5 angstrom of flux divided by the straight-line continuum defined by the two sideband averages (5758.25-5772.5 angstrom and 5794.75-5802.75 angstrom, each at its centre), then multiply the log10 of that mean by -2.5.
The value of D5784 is 0.07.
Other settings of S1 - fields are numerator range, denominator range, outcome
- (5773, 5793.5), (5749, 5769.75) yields 0.97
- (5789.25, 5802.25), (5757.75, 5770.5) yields 1.05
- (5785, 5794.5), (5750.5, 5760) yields 0.98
